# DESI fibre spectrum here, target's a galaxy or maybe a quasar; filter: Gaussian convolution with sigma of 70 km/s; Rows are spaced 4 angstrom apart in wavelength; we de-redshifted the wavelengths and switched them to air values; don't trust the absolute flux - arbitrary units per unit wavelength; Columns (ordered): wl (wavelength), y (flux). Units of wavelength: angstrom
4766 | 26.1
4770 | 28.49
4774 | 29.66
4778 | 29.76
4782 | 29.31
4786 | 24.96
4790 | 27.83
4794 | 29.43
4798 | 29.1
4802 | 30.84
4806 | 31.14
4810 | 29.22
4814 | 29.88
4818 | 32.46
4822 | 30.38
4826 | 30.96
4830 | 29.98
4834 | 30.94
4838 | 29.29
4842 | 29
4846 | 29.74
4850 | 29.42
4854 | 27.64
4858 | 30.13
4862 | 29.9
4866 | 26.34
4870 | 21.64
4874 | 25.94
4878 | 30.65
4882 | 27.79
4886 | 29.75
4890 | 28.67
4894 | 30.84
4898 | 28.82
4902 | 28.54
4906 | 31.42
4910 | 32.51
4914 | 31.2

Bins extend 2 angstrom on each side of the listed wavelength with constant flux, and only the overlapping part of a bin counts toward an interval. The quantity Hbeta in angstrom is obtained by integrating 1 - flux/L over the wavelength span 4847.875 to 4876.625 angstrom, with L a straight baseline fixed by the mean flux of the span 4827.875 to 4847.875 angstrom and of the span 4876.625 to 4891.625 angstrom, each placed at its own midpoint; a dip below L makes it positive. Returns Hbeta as 2.0 angstrom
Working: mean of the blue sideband 29.8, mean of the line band 27.4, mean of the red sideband 29.2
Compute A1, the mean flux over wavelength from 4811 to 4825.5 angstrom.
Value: 30.8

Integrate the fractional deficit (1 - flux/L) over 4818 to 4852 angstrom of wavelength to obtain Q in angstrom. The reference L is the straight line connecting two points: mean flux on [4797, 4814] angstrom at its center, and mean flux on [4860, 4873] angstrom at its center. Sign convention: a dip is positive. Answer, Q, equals -2.4 angstrom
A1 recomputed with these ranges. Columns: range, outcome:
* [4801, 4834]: 30.6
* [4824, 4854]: 29.8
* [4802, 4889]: 29.2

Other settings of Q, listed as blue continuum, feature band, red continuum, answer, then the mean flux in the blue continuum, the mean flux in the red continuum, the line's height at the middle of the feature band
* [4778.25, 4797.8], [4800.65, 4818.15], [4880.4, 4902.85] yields -1.3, 28.2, 29.1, 28.4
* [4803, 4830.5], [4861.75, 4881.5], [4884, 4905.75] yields 2.1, 30.6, 29.5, 29.8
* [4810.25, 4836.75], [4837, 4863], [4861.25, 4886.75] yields -0.4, 30.6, 27.2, 28.8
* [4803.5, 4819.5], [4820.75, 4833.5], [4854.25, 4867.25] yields -0.2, 30.6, 28.8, 30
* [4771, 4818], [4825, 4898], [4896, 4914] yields 2.9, 29.3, 30.4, 30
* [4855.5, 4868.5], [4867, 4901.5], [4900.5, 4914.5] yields 2.0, 28.5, 31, 29.7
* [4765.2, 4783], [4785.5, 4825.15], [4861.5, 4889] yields -2.0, 28.8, 27.3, 28.3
